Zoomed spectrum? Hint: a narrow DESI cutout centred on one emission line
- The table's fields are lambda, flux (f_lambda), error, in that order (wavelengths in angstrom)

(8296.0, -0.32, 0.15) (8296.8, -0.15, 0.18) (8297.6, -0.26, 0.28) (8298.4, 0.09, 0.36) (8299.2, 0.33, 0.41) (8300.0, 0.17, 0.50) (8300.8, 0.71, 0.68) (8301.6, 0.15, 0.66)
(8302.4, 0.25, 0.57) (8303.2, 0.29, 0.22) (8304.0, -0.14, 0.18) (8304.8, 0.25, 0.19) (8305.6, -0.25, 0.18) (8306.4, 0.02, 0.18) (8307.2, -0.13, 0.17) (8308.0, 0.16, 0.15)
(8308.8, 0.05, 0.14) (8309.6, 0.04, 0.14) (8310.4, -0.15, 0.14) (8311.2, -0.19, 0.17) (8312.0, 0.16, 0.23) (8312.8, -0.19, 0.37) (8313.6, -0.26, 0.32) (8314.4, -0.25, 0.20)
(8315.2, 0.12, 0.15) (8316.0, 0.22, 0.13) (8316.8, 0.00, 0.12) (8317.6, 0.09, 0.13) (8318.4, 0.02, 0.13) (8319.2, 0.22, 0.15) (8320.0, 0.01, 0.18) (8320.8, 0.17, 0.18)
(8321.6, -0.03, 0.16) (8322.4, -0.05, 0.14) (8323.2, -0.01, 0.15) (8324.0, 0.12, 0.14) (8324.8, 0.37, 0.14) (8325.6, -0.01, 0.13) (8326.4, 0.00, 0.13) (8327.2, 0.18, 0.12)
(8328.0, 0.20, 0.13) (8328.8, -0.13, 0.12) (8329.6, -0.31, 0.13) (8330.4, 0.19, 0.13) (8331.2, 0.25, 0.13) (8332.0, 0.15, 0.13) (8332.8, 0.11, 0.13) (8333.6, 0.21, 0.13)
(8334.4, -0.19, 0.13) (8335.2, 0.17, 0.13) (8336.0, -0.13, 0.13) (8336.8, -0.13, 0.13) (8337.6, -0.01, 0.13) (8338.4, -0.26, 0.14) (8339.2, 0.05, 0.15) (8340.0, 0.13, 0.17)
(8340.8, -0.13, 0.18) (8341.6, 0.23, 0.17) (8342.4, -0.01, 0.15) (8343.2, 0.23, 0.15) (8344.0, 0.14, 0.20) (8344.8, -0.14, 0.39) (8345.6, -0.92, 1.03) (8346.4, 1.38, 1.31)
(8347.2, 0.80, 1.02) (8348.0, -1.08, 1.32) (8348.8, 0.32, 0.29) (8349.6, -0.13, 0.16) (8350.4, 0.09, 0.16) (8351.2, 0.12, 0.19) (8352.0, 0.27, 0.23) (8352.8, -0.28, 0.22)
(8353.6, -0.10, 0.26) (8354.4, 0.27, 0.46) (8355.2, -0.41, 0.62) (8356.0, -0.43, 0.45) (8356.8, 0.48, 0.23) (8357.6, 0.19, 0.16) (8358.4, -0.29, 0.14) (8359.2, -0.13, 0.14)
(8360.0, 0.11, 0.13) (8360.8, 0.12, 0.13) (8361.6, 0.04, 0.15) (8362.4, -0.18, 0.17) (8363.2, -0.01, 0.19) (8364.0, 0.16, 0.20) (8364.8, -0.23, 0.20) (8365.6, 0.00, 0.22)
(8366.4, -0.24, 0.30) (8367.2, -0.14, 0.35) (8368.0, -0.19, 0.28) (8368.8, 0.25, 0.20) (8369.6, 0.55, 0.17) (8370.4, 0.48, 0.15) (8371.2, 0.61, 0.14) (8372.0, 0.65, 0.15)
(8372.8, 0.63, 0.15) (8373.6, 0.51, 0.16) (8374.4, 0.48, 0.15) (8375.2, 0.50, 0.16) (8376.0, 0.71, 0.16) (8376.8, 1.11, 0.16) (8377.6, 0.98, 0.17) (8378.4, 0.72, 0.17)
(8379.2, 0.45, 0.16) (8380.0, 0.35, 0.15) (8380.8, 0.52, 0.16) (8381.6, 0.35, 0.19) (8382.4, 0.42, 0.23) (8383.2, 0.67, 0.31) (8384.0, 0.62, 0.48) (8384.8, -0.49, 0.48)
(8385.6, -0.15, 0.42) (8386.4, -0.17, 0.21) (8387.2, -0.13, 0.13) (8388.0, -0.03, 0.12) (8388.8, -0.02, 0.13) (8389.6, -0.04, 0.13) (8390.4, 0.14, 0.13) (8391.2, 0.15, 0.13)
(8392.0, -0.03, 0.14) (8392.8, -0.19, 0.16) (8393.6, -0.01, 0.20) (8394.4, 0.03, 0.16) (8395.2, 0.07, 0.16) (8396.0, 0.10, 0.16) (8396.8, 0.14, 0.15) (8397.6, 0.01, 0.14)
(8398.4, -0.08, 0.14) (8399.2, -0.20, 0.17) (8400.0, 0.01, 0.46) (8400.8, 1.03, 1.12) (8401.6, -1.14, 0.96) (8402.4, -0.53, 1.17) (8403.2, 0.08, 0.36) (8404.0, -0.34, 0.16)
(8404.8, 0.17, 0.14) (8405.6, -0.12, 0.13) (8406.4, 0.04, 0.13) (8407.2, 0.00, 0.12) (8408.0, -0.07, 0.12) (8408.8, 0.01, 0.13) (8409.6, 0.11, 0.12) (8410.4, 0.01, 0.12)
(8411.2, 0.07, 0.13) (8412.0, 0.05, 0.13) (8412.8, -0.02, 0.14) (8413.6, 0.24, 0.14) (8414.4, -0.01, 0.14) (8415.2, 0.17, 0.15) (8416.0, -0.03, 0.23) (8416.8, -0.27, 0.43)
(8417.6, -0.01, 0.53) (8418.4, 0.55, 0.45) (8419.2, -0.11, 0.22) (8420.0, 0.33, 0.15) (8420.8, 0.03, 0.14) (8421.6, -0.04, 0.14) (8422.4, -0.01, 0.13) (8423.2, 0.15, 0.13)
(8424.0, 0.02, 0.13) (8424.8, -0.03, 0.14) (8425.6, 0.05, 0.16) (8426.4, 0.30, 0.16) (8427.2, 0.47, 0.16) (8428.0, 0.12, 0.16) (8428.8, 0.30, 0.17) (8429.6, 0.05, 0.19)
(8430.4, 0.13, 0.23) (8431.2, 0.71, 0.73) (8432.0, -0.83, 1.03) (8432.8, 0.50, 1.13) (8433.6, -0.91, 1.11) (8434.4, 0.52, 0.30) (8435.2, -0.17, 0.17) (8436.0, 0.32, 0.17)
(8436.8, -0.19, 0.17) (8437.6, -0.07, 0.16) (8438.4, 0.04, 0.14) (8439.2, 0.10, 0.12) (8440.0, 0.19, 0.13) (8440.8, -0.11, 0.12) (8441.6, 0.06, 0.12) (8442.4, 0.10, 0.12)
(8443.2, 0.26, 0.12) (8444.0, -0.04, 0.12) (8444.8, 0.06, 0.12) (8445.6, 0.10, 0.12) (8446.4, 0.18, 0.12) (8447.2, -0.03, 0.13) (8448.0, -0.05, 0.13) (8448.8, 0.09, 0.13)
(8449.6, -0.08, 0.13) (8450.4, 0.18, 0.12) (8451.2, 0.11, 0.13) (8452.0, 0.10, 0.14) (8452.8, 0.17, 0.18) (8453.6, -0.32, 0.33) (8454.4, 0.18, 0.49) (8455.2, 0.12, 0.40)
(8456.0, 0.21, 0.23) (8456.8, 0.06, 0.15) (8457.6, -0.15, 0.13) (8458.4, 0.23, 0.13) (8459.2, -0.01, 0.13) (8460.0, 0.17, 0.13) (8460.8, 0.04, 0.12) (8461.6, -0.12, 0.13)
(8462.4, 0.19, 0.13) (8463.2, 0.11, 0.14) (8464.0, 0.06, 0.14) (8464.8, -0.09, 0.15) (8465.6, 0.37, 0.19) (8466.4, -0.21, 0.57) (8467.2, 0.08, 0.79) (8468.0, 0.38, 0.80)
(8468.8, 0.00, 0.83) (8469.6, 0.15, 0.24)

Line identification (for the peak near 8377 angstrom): [O II]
